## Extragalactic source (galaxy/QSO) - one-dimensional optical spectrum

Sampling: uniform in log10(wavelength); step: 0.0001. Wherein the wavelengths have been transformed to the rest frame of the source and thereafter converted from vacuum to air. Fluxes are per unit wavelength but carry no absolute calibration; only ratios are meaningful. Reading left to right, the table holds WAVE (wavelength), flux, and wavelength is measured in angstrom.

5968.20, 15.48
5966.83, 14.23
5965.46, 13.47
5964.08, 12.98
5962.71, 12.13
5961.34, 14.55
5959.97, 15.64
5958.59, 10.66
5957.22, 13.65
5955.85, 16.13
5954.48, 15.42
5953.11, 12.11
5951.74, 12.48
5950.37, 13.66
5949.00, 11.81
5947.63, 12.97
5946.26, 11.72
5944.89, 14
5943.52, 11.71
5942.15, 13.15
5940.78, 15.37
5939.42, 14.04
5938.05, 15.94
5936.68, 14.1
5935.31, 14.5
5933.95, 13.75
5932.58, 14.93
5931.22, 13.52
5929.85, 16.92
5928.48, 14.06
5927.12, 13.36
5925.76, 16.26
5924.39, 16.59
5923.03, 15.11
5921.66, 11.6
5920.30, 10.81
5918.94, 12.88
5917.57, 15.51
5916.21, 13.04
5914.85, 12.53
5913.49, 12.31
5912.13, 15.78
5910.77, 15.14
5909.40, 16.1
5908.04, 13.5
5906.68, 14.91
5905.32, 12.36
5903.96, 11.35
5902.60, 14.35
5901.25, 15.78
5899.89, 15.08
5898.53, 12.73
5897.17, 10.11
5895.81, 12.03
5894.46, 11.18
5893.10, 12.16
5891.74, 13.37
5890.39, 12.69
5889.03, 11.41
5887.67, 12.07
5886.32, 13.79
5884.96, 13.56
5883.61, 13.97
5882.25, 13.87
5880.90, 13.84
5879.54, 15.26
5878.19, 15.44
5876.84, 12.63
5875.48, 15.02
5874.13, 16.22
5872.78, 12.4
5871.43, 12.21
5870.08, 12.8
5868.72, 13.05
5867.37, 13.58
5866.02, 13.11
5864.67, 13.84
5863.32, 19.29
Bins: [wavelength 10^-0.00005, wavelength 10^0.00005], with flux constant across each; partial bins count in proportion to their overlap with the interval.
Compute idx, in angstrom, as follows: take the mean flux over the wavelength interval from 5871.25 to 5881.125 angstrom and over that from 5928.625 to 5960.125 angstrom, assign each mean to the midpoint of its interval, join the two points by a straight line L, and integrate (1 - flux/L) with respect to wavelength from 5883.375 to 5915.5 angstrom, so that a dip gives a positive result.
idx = 1.90 angstrom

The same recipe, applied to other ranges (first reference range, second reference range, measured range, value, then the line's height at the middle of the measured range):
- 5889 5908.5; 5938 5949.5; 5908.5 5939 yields -2.7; 13.1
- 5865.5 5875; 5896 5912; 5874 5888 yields -0.6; 13.5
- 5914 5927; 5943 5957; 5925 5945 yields -1.3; 13.5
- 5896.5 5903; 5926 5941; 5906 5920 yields -0.1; 14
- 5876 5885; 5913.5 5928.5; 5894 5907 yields 0.9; 13.9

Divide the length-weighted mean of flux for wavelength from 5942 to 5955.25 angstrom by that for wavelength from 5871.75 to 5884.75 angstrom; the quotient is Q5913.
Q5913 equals 0.9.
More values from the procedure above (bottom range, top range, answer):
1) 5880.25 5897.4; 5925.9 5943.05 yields 1.14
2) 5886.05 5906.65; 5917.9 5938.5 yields 1.12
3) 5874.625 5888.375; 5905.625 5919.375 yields 1.01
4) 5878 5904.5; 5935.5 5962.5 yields 1.03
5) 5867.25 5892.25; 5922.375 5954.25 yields 1.04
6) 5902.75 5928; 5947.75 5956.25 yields 0.97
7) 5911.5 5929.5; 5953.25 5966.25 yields 0.99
